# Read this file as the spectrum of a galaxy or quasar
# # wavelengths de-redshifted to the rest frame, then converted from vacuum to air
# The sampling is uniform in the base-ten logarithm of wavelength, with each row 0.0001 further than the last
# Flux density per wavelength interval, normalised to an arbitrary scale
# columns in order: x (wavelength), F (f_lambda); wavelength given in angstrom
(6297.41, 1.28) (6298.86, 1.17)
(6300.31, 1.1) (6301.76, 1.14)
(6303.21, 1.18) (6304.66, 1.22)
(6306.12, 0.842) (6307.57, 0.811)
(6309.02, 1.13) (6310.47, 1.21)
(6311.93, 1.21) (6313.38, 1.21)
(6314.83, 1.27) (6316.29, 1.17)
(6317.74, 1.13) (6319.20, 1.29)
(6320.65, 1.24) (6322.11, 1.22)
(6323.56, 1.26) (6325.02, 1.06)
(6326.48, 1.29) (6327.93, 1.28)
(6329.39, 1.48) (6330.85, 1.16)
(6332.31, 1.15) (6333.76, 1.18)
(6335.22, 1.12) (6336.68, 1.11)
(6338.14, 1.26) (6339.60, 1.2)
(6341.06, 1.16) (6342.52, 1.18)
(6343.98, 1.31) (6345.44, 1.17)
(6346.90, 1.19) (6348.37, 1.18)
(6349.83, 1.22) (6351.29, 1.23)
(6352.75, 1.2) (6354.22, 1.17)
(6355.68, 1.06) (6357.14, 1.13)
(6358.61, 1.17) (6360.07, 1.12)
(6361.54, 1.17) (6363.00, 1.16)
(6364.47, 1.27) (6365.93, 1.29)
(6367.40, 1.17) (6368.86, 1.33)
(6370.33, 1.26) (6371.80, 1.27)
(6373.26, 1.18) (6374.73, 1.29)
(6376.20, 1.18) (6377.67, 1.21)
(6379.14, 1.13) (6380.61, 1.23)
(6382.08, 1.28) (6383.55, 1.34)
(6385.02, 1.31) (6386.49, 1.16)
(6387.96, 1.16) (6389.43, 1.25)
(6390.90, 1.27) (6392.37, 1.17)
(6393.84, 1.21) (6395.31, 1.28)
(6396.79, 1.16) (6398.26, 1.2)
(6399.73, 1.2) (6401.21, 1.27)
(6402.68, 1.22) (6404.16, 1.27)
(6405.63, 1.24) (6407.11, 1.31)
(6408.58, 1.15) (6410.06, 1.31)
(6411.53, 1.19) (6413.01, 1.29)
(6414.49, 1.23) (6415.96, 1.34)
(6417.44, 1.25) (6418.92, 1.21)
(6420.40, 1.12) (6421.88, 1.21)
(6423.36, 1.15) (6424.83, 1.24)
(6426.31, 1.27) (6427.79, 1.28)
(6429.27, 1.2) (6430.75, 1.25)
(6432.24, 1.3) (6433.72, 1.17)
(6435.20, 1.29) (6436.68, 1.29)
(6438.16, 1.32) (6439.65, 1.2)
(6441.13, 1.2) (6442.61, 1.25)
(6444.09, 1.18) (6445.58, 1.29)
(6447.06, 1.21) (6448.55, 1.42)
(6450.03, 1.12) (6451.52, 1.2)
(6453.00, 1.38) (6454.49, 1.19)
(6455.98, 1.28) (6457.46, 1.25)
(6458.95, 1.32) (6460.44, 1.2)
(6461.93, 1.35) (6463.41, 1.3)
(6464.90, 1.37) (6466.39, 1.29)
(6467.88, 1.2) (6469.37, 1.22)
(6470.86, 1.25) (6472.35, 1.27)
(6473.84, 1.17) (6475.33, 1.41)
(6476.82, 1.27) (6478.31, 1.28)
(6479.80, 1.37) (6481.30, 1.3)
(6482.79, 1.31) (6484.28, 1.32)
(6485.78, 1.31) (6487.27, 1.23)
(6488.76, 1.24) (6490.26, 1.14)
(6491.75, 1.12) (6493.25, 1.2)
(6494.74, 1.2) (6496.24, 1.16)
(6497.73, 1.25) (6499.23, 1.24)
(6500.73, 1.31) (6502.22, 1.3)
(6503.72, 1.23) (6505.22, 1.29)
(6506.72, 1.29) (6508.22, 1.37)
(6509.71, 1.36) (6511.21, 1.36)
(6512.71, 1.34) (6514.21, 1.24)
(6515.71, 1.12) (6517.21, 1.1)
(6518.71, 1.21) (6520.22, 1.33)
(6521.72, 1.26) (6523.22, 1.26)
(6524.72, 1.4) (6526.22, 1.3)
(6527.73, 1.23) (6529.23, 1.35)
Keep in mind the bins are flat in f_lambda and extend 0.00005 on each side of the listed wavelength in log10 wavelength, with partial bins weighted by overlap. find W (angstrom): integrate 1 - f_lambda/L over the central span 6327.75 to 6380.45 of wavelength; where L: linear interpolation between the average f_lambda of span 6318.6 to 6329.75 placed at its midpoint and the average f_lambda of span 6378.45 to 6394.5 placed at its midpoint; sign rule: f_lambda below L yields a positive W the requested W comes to 1.7 angstrom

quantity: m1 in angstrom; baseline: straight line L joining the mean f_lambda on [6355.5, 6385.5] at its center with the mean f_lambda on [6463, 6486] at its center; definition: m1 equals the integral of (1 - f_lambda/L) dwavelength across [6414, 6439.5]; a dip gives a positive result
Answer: 0.3 angstrom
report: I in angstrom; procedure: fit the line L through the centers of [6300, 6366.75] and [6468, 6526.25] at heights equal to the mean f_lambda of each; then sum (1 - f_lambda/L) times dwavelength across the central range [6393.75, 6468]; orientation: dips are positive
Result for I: -1.1 angstrom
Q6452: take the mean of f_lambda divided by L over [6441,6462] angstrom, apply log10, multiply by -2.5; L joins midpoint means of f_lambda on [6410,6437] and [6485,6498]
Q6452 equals -0.03 mag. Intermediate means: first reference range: 1.24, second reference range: 1.2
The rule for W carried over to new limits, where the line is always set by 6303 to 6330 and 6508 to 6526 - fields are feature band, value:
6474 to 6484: -0.43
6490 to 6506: 0.56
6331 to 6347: 0.14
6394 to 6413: -0.16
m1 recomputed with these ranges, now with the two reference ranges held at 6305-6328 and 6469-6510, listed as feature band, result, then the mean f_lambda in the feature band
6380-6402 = -0.5 angstrom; 1.23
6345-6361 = 0.2 angstrom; 1.17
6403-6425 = -0.3 angstrom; 1.23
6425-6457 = -0.4 angstrom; 1.25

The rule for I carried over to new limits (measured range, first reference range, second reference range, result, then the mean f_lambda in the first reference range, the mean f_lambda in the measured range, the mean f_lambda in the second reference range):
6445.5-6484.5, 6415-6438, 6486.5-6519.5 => -1.19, 1.24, 1.28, 1.24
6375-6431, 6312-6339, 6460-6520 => 0.34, 1.22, 1.23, 1.26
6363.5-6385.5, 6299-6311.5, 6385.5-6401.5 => -1.17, 1.09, 1.25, 1.21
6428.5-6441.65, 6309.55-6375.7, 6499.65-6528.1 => -0.01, 1.21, 1.25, 1.28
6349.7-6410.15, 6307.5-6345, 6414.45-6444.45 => 0.12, 1.2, 1.22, 1.24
